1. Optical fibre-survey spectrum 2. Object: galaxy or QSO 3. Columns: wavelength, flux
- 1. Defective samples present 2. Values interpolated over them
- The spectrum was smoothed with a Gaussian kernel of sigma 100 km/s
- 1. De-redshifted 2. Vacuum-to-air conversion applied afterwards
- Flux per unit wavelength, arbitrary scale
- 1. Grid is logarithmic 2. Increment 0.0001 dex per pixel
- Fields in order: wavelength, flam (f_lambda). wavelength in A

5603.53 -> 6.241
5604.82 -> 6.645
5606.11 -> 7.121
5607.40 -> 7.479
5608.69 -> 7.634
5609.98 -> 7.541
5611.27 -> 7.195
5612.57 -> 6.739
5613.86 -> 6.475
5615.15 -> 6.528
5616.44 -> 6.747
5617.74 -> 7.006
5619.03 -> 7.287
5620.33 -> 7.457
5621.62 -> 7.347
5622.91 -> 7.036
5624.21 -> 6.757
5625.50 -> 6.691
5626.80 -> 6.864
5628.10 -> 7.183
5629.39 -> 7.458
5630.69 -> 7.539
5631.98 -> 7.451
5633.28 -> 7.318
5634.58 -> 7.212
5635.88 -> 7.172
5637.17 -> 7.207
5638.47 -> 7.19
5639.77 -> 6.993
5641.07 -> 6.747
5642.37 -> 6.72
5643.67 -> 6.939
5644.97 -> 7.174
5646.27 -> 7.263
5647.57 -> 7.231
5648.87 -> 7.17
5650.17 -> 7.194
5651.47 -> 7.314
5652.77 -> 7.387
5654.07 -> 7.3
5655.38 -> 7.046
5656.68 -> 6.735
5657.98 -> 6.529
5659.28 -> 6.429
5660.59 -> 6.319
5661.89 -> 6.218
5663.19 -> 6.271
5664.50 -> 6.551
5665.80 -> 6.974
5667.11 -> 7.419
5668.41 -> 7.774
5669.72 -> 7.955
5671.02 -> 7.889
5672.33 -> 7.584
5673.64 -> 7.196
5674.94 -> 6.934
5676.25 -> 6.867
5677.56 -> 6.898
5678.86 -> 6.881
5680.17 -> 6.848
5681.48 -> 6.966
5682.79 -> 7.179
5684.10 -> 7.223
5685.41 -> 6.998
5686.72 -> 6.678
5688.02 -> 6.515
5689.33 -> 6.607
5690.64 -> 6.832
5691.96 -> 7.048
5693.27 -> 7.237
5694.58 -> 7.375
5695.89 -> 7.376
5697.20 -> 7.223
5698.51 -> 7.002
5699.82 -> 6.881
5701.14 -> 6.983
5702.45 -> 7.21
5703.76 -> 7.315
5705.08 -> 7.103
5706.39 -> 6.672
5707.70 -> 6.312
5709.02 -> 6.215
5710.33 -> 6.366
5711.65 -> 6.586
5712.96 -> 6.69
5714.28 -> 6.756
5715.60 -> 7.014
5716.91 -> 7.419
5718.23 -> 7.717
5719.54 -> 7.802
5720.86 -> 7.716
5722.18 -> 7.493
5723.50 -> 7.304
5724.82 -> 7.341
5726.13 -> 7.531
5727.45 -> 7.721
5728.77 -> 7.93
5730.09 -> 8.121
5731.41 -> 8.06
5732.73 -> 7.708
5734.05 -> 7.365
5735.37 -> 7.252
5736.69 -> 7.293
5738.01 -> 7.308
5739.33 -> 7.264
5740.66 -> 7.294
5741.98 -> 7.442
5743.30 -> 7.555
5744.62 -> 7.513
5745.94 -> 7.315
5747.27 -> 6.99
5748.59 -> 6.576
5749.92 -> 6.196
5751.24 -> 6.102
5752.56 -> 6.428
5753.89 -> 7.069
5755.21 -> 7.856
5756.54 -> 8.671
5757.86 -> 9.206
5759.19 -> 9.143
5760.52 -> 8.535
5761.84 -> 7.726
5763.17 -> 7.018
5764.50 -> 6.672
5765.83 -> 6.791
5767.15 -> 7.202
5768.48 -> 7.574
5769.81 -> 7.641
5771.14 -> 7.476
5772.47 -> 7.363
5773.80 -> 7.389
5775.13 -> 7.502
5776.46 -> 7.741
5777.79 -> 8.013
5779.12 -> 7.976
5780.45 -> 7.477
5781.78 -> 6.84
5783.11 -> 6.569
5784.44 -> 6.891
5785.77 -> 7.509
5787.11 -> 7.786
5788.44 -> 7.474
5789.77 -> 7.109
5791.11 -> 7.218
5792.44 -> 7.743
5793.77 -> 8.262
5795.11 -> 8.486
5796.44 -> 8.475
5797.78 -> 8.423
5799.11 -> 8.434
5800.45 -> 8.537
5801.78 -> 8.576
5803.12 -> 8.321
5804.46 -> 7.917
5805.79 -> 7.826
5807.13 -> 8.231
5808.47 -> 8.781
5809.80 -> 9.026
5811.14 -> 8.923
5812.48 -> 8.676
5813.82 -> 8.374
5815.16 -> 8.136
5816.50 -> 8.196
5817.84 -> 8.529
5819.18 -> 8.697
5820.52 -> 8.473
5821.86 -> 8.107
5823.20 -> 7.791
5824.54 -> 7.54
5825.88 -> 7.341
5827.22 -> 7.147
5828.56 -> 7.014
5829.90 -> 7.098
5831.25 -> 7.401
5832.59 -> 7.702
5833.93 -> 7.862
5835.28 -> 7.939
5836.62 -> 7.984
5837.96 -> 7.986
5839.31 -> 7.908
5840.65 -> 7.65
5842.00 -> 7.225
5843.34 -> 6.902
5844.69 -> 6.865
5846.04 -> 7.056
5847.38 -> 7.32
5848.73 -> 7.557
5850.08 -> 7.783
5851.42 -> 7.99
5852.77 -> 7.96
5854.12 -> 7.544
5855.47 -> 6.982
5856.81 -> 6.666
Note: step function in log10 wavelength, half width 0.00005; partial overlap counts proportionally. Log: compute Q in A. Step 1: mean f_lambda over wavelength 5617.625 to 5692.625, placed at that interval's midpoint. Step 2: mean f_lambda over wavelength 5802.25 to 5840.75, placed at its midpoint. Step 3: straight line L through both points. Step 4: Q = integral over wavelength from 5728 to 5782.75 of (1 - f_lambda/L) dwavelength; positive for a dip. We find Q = 1.2 A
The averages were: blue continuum 7.05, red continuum 8.03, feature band 7.47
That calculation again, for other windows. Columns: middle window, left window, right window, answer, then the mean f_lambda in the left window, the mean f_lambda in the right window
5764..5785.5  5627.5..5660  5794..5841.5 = 1.4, 7.11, 8.1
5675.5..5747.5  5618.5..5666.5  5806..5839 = 2.3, 7.02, 8.03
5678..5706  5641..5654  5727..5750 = 1.0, 7.14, 7.41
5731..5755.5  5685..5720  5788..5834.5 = 0.7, 6.96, 8.06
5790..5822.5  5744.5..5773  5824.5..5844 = -3.7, 7.41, 7.52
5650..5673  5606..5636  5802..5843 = 0.8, 7.13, 7.99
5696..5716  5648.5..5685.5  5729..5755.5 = 0.9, 7.04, 7.24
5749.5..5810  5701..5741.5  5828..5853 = -2.7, 7.26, 7.53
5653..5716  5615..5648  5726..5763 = 3.1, 7.1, 7.53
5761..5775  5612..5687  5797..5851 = 0.6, 7.04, 7.93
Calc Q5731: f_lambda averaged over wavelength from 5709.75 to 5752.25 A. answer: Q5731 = 7.27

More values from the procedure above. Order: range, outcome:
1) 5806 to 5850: 7.85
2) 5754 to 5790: 7.6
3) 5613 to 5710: 7.02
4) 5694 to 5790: 7.33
